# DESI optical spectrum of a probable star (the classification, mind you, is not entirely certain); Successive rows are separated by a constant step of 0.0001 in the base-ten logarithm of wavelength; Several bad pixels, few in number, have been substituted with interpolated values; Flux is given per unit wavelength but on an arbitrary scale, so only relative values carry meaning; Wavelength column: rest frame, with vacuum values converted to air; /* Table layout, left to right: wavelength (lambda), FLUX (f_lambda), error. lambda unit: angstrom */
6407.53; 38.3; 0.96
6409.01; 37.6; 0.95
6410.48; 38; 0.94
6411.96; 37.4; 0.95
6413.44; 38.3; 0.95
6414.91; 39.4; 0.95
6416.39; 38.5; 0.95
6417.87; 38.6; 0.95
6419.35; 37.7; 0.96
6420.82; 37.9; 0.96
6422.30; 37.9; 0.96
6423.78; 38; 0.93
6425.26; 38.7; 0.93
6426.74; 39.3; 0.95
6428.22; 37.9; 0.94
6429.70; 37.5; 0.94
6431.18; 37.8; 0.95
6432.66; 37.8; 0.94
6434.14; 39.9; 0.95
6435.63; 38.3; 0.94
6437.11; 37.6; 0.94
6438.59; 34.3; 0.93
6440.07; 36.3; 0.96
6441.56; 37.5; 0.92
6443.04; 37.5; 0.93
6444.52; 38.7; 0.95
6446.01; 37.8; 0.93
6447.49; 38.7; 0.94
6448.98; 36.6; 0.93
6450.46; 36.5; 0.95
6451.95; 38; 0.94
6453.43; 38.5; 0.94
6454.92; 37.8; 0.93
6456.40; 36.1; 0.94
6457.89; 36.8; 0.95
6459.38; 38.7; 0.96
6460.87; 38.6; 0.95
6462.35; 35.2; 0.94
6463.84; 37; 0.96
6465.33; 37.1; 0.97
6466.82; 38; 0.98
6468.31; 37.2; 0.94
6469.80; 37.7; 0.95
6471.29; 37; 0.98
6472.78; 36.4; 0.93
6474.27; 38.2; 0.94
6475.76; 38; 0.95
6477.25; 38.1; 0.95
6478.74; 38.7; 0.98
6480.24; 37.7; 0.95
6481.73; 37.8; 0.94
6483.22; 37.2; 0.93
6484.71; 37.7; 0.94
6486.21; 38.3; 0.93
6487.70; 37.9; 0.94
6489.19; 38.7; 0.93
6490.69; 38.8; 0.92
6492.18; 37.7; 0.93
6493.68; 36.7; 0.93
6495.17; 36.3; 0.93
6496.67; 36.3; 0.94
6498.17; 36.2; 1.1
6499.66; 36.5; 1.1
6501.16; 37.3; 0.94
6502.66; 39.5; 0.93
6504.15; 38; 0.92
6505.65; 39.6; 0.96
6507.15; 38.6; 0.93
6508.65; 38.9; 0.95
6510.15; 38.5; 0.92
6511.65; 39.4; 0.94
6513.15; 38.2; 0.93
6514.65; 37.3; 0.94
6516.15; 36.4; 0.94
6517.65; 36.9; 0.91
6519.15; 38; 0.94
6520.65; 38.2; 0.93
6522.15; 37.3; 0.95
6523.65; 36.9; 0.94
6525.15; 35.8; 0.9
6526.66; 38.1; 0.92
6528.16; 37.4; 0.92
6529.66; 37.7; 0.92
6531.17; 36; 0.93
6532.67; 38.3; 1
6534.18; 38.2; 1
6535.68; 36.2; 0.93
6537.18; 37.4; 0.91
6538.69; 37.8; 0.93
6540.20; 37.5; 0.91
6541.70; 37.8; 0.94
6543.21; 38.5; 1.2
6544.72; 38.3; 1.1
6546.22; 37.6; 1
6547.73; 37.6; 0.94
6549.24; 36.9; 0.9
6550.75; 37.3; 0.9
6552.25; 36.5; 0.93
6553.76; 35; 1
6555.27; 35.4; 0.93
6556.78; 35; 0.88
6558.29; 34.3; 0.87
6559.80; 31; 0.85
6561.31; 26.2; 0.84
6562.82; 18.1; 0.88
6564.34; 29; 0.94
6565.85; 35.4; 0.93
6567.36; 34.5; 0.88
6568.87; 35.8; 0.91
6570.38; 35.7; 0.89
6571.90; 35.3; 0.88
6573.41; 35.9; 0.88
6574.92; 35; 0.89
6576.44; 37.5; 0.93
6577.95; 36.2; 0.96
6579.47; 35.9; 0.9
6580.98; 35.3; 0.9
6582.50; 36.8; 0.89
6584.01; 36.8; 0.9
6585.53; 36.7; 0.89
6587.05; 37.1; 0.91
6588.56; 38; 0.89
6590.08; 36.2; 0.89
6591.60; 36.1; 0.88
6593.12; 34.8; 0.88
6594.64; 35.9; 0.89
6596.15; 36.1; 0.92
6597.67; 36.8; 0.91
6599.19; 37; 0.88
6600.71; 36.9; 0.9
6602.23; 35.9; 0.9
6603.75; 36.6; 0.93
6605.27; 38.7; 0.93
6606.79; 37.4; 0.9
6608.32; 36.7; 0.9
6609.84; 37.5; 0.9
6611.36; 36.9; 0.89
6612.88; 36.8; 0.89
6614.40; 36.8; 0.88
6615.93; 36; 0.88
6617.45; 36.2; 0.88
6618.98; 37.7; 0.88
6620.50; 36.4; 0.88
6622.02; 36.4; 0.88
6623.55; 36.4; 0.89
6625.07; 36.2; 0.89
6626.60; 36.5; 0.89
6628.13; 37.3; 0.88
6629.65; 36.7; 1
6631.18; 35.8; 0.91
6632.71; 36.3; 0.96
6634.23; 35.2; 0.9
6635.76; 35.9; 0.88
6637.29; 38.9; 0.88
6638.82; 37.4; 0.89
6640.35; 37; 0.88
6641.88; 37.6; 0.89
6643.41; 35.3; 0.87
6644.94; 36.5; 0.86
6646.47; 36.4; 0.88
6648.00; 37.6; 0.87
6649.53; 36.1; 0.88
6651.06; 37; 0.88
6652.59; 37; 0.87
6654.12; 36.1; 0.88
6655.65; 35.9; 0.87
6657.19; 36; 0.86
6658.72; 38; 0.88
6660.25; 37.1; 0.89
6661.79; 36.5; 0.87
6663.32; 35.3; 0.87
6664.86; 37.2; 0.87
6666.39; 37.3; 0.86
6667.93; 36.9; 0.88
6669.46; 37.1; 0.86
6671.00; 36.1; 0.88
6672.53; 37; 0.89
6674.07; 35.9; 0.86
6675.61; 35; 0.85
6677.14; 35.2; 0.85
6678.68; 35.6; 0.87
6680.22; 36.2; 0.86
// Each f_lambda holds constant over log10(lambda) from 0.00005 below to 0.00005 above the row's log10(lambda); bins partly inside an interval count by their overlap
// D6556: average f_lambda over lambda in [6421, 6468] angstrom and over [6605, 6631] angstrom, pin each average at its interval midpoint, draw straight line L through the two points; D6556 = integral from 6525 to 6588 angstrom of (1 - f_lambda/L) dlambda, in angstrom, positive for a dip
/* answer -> 2.54 angstrom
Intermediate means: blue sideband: 37.6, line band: 35.6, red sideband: 36.8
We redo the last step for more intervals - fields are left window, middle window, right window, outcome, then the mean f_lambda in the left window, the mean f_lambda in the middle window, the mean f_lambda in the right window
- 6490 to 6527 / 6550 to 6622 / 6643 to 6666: 3.16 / 37.6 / 35.4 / 36.6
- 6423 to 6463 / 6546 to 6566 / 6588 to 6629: 2.13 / 37.7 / 33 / 36.7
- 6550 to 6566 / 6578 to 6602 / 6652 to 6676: -2.20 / 32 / 36.4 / 36.5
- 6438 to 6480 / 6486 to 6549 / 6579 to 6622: -0.98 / 37.4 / 37.7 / 36.6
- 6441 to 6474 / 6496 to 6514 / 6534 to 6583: -0.86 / 37.4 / 38.1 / 35.1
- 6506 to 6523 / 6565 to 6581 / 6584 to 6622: 0.64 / 38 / 35.7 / 36.7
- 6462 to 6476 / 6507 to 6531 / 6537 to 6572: -1.30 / 37.2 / 37.7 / 34.7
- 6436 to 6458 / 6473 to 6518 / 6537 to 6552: -0.45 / 37.3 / 37.8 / 37.6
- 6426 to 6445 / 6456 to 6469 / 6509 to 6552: 0.16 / 37.7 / 37.2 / 37.6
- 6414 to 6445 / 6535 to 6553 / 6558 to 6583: -1.70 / 38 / 37.5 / 33.4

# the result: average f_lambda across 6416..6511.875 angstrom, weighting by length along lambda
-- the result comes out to 37.7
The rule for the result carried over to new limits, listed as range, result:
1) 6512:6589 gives 35.9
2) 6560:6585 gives 33.7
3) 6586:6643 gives 36.7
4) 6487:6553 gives 37.6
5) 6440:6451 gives 37.5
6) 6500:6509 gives 38.5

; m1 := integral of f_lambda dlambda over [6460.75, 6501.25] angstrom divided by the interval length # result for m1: 37.4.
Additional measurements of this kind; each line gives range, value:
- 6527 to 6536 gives 37.4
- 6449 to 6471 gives 37.3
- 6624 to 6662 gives 36.7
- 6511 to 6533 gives 37.4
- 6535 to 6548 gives 37.6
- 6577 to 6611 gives 36.6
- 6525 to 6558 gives 37.1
